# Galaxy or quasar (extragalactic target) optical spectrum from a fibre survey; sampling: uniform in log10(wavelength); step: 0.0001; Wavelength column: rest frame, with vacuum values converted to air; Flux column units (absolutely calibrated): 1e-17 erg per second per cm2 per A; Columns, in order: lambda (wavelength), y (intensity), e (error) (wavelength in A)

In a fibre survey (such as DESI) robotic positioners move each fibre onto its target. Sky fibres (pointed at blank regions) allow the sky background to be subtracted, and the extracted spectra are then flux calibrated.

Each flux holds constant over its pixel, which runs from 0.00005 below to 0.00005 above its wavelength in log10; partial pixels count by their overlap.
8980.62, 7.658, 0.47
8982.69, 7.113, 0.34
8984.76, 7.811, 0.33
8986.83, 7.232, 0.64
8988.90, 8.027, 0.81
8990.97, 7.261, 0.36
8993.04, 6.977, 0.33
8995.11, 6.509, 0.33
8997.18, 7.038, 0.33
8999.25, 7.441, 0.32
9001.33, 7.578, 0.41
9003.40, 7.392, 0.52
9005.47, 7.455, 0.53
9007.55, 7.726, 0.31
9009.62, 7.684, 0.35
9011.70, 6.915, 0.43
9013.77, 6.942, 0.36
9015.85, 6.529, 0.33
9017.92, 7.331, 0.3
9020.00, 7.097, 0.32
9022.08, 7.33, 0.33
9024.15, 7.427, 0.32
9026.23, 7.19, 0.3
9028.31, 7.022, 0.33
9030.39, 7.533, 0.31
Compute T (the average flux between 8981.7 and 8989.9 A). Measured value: 7.54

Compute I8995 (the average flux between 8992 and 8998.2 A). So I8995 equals 6.84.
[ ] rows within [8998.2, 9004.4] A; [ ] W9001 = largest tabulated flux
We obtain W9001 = 7.578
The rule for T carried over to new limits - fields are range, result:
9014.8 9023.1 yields 7.07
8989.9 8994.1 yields 7.13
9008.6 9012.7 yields 7.29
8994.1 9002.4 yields 7.14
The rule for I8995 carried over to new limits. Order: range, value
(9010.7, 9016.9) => 6.8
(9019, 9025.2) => 7.29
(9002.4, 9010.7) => 7.56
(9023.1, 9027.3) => 7.31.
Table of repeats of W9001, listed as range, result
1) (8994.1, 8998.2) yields 7.038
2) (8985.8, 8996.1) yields 8.027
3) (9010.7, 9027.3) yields 7.427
